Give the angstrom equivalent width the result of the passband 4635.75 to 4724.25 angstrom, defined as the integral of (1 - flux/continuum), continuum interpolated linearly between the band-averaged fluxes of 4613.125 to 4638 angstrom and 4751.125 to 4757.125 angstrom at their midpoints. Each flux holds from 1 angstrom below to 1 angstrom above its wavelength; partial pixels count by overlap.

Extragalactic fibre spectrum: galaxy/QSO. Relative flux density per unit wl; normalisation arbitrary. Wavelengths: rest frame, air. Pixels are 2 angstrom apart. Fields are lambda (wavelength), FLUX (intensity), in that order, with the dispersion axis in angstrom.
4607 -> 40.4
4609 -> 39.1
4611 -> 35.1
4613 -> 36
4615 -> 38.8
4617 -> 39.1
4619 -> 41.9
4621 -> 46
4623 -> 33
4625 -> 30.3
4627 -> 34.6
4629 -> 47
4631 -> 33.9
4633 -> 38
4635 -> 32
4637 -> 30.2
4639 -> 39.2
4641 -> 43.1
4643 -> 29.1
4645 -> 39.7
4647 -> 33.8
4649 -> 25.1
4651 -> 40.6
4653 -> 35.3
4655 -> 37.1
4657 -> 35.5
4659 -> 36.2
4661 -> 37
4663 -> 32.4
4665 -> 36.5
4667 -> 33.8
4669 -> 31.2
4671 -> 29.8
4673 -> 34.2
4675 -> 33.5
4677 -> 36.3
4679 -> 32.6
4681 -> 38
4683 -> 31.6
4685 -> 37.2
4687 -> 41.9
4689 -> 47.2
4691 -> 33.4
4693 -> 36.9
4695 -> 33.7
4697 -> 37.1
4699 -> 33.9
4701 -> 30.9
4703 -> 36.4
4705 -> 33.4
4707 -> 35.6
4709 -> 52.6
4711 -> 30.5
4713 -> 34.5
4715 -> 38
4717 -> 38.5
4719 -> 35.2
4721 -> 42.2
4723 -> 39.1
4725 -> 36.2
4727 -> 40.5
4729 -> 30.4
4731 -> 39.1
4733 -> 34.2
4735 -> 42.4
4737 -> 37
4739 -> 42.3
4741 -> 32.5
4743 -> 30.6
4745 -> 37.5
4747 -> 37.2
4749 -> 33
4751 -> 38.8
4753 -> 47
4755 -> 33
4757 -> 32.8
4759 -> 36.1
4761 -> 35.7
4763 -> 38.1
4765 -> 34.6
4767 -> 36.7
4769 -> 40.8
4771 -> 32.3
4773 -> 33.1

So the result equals 4.1 angstrom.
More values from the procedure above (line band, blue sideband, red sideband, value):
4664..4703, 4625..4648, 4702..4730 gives 1.7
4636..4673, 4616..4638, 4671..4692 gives 1.9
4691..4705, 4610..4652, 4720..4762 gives 0.8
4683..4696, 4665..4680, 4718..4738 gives -1.2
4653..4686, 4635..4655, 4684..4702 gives 1.3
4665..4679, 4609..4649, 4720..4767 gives 1.3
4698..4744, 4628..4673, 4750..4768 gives -0.5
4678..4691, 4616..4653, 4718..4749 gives -0.4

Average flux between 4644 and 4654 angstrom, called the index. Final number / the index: 34.9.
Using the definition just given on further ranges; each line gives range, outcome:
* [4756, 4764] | 35.7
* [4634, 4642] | 36.1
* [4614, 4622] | 41.5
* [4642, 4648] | 34.2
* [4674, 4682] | 35.1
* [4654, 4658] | 36.3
